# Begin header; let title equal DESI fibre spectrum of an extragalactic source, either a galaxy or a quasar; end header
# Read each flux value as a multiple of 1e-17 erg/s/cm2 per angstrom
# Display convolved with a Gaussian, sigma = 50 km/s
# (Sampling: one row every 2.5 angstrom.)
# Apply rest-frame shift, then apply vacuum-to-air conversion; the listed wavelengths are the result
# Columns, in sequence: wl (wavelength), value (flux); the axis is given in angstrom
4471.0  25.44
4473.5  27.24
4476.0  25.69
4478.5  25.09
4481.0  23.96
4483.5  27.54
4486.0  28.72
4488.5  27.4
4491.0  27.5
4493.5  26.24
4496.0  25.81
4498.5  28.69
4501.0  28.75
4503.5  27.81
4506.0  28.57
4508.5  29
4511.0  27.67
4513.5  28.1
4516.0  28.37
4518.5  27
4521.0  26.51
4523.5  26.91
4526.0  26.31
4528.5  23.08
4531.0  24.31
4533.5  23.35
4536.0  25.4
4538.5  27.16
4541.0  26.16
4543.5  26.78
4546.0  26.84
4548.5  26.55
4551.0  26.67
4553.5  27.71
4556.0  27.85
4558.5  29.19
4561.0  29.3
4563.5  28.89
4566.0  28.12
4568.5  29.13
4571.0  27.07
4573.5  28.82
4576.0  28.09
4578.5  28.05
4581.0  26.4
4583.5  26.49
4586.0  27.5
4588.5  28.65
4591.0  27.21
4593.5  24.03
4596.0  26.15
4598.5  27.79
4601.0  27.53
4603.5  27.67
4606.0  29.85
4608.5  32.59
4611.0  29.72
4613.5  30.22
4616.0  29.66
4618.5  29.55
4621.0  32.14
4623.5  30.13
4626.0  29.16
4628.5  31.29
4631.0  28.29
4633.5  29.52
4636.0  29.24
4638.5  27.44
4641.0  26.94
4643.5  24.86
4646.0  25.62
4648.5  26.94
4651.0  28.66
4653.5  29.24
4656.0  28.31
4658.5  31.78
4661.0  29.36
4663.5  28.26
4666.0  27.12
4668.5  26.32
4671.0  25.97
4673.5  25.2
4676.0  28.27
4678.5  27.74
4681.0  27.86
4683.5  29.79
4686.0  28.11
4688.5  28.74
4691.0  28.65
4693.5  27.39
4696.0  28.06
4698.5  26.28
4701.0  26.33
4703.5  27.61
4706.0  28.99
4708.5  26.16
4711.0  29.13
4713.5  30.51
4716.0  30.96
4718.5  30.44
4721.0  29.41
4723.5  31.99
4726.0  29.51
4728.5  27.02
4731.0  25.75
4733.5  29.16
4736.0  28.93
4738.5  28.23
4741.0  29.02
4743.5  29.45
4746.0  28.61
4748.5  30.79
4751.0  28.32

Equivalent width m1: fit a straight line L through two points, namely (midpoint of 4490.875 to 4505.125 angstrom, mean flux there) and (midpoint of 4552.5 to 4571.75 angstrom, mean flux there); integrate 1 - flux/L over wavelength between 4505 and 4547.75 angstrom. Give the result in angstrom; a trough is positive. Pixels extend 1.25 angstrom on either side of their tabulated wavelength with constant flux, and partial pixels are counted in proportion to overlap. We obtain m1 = 2.1 angstrom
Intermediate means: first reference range 27.5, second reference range 28.5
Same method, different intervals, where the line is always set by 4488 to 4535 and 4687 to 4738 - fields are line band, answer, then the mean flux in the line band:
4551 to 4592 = -0.9 angstrom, 28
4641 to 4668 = 0.1 angstrom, 27.9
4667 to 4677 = 0.6 angstrom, 26.4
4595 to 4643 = -2.4 angstrom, 29.2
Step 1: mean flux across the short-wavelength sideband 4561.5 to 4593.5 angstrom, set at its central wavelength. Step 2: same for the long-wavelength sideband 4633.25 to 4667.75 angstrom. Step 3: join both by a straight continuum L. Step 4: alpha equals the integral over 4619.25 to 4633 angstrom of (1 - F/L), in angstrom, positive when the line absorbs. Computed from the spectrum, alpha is -1.1 angstrom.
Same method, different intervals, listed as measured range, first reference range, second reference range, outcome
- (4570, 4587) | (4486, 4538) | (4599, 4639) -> 0.7 angstrom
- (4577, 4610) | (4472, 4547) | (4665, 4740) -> -0.4 angstrom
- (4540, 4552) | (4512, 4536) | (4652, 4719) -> -0.1 angstrom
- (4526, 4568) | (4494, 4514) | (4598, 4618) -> 2.7 angstrom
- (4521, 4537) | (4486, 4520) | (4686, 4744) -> 1.6 angstrom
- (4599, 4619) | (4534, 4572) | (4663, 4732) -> -1.3 angstrom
